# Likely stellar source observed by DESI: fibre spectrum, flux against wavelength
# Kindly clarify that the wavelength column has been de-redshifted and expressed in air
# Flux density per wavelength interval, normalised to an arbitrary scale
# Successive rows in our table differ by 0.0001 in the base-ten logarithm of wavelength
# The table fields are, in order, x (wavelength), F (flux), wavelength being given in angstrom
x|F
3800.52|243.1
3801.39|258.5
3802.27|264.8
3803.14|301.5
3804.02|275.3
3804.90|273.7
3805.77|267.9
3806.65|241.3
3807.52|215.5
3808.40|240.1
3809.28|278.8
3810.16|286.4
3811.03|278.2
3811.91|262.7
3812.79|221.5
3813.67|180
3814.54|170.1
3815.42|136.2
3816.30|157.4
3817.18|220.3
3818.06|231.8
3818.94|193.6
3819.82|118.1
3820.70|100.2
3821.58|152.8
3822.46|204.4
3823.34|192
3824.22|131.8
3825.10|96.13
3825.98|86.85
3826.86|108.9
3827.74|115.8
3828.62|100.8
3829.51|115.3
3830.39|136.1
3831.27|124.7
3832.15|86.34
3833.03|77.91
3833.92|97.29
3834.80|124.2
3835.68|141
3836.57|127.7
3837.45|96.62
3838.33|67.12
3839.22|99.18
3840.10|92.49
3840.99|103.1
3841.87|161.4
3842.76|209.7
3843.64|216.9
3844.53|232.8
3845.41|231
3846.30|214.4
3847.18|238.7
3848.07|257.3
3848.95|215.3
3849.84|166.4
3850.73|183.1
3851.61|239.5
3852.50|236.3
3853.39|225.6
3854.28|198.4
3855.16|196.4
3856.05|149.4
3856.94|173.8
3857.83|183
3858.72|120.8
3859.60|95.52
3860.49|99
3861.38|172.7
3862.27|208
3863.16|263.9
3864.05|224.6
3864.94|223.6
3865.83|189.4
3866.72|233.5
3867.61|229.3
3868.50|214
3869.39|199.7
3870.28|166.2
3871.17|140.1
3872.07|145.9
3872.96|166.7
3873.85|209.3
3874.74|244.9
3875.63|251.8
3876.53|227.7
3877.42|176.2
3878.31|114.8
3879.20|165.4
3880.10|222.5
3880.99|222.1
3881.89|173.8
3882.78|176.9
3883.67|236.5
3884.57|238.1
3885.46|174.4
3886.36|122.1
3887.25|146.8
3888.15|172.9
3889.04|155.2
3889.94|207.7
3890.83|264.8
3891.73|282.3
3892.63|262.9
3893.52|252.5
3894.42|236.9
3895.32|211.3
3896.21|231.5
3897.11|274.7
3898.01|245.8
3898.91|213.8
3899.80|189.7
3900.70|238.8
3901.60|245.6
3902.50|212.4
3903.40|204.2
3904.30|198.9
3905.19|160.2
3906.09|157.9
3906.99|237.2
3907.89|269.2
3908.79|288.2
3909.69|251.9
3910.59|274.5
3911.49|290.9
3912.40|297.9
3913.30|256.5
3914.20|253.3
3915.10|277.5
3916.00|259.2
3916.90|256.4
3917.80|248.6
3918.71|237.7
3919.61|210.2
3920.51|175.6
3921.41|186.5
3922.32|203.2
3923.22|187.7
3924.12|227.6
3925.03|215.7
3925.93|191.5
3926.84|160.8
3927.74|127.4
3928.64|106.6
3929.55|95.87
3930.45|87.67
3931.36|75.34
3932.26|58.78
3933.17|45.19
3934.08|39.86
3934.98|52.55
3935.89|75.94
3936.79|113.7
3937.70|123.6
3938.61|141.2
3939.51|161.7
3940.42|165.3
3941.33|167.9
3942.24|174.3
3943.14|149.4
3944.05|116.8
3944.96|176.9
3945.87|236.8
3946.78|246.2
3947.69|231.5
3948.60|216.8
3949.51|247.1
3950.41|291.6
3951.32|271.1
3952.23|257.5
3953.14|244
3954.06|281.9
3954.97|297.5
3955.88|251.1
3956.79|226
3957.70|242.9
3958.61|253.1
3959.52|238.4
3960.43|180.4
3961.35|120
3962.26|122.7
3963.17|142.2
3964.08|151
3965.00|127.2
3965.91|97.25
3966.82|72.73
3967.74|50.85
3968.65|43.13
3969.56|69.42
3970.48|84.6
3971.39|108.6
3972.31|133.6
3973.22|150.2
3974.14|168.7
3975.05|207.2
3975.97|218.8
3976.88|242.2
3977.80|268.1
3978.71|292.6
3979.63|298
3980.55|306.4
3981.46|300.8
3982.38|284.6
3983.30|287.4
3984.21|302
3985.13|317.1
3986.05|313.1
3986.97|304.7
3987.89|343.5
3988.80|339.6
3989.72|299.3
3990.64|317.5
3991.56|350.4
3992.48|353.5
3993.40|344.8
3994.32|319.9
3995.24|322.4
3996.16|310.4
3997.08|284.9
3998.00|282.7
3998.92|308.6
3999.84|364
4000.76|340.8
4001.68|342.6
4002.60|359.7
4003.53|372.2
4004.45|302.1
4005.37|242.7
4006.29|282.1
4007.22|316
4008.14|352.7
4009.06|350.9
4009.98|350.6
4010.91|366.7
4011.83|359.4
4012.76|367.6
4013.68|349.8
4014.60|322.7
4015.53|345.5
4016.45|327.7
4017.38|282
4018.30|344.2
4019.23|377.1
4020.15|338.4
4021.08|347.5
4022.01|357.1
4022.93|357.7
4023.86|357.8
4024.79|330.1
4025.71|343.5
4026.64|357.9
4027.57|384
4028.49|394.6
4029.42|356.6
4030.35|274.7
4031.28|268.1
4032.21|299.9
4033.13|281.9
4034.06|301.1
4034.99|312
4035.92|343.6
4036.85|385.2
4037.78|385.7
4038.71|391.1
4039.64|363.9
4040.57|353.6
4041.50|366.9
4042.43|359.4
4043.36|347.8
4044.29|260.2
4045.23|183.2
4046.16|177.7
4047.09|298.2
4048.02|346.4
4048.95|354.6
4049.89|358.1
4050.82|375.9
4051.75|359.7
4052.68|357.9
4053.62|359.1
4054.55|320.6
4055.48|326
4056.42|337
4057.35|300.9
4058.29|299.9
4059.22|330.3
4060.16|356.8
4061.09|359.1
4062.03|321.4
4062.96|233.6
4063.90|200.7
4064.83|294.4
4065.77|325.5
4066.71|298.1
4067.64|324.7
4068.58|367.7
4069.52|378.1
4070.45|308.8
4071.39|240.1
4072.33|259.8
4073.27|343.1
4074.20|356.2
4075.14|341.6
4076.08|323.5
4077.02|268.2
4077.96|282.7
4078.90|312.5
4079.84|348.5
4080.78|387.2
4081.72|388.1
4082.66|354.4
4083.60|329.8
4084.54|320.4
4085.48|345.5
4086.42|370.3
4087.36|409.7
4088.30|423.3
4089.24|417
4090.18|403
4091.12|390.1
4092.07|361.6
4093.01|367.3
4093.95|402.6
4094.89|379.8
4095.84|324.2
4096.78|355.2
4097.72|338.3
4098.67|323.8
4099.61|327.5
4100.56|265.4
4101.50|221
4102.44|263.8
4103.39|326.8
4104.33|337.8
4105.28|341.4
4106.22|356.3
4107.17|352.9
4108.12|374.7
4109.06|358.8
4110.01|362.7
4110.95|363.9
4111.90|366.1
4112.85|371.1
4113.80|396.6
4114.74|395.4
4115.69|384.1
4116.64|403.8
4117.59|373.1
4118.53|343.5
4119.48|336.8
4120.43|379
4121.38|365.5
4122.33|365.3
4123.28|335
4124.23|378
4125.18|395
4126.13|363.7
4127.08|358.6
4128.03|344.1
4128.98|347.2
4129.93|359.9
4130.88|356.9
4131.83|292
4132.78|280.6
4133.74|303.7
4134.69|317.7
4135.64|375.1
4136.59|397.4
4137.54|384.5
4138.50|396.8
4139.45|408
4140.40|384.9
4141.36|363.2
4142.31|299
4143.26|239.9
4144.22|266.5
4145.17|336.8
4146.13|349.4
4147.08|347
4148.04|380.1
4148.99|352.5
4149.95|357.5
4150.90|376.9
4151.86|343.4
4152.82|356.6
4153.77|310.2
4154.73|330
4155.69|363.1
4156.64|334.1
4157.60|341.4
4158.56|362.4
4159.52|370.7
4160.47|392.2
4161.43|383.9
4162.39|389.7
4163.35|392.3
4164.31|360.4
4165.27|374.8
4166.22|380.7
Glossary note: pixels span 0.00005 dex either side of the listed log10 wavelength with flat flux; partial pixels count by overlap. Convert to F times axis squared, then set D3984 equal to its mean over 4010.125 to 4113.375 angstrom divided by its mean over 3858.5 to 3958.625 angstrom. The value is 1.82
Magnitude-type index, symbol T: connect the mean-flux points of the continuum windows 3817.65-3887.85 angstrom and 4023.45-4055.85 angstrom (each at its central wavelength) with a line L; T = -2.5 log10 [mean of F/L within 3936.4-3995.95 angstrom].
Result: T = 0.22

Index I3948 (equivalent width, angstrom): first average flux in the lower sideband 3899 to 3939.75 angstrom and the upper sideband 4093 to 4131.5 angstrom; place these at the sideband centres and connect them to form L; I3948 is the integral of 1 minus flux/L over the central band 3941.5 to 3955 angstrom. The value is -0.9 angstrom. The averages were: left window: 186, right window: 352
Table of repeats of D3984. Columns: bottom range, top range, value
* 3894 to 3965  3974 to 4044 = 1.71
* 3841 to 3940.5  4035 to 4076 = 1.81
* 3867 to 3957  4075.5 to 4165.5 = 1.96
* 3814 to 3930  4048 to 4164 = 2.05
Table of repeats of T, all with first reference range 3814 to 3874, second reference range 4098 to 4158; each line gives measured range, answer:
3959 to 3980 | 0.50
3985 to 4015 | -0.23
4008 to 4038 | -0.22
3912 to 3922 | -0.14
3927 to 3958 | 0.33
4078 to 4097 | -0.15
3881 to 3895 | -0.07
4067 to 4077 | -0.03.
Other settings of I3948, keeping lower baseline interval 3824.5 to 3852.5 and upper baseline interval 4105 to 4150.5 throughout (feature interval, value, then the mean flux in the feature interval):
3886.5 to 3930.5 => -4.4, 218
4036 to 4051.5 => -2.0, 332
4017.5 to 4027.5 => -2.5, 350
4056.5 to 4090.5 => -1.5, 331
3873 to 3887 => -1.4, 196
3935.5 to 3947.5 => 3.4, 160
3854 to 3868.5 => -1.8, 186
